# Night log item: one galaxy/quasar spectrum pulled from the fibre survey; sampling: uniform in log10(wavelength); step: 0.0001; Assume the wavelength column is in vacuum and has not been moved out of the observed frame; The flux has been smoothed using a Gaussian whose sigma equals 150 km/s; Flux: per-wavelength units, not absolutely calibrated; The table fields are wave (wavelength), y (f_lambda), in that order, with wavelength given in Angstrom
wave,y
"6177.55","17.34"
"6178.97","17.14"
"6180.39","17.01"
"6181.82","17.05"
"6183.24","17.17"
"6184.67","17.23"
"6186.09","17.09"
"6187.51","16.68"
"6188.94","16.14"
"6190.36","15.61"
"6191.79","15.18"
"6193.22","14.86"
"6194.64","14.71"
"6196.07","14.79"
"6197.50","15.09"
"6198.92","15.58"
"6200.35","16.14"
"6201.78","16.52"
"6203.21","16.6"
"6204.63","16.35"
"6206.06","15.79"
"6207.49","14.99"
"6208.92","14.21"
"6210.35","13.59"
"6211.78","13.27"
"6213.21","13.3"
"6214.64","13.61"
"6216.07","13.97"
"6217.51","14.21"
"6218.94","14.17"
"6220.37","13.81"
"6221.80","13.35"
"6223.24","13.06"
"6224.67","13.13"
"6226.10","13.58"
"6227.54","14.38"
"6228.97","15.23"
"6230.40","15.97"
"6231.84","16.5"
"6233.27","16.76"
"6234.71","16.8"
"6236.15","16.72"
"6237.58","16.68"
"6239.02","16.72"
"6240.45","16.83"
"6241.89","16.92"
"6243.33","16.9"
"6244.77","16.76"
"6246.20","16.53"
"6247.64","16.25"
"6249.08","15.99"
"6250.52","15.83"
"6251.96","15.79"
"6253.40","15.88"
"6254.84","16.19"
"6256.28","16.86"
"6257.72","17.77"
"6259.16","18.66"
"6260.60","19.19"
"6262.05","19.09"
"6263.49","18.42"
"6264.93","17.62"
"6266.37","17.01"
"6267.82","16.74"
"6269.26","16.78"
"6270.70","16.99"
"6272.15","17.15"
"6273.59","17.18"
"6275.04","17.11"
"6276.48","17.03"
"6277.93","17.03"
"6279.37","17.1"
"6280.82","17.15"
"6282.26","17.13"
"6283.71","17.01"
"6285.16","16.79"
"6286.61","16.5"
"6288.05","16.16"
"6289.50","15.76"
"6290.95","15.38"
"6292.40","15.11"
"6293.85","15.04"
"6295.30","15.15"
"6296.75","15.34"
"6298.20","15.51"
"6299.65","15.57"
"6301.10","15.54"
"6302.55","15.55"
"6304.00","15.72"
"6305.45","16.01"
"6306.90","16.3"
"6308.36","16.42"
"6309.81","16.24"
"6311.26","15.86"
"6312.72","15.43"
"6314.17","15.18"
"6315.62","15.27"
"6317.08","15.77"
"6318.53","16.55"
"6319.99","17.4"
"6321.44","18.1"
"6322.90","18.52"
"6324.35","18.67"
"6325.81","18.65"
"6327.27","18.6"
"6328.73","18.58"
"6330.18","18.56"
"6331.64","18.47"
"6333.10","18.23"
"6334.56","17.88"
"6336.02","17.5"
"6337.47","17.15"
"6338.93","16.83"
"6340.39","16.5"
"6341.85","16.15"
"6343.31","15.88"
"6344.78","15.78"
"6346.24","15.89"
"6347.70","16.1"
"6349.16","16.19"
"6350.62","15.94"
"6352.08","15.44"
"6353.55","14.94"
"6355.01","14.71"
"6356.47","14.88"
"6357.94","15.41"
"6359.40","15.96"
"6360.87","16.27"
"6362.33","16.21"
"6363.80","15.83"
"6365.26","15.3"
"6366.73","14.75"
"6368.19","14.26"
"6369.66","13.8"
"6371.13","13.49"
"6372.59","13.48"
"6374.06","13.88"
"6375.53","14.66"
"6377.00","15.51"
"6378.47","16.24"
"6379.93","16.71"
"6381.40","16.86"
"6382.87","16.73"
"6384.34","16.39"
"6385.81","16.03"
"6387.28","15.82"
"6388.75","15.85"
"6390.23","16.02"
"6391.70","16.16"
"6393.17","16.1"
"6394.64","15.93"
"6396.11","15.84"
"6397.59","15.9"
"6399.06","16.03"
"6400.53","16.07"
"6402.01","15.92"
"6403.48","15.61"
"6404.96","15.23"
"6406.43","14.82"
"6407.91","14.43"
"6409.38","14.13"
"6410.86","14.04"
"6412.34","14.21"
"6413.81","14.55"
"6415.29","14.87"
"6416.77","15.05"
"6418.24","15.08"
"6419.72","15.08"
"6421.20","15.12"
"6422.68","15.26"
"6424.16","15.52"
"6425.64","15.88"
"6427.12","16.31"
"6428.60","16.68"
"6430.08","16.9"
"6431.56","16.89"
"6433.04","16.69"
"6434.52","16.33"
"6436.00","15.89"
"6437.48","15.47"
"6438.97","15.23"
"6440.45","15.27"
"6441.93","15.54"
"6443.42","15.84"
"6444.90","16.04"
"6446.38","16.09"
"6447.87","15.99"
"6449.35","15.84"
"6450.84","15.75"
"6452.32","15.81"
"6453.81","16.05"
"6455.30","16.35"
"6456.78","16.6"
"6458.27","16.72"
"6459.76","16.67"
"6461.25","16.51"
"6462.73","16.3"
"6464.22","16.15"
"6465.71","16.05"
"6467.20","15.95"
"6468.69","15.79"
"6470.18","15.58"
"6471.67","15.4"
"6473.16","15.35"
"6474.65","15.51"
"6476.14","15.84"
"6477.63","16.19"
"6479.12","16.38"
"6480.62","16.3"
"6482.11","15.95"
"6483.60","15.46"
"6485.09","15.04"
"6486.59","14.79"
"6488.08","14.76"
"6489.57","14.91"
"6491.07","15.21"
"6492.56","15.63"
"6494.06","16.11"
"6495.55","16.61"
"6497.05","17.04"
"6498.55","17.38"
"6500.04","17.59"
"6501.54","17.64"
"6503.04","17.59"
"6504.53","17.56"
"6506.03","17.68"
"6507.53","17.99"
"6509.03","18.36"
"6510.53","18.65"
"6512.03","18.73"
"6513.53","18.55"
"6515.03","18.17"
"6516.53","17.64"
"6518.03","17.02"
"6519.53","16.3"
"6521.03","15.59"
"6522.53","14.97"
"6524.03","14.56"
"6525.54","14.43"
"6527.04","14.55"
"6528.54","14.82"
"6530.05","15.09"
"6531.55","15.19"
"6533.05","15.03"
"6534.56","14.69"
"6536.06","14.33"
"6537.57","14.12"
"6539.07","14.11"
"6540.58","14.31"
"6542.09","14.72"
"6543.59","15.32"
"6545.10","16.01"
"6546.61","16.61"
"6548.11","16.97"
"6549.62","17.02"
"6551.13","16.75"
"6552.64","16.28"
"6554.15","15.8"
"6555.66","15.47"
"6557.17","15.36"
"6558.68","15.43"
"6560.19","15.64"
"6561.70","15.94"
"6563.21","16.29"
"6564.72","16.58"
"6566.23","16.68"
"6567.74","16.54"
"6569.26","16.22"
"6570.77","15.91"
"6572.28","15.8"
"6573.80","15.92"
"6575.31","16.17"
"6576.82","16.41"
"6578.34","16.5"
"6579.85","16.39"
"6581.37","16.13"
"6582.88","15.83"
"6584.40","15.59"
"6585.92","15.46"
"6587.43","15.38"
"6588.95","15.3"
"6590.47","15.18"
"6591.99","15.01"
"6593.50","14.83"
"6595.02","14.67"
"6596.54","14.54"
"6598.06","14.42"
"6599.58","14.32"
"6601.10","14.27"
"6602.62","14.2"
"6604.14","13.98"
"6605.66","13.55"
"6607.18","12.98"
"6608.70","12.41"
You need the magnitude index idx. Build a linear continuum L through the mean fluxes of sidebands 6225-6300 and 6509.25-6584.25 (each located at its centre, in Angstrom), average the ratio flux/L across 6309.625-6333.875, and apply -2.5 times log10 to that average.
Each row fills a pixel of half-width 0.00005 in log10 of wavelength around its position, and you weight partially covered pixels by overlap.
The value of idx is -0.058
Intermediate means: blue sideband 16.5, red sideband 16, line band 17.3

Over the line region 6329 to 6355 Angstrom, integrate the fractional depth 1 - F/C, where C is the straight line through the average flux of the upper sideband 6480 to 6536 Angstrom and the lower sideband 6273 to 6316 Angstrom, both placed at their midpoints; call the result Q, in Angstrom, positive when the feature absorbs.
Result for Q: -0.8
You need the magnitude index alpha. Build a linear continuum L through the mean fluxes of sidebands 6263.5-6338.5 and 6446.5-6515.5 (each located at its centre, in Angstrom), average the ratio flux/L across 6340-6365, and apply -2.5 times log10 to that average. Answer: 0.06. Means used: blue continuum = 16.8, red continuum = 16.4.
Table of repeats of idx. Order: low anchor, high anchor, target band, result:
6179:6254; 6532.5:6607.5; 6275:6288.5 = -0.09 mag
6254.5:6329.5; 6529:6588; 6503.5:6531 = -0.05 mag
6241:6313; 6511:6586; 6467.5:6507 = -0.01 mag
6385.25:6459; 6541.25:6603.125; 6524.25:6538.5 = 0.07 mag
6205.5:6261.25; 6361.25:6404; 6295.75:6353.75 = -0.07 mag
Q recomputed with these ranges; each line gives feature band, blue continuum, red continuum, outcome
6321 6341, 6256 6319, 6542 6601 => -1.97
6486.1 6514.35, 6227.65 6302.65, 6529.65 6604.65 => -2.28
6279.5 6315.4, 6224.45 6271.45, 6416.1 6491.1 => 1.13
